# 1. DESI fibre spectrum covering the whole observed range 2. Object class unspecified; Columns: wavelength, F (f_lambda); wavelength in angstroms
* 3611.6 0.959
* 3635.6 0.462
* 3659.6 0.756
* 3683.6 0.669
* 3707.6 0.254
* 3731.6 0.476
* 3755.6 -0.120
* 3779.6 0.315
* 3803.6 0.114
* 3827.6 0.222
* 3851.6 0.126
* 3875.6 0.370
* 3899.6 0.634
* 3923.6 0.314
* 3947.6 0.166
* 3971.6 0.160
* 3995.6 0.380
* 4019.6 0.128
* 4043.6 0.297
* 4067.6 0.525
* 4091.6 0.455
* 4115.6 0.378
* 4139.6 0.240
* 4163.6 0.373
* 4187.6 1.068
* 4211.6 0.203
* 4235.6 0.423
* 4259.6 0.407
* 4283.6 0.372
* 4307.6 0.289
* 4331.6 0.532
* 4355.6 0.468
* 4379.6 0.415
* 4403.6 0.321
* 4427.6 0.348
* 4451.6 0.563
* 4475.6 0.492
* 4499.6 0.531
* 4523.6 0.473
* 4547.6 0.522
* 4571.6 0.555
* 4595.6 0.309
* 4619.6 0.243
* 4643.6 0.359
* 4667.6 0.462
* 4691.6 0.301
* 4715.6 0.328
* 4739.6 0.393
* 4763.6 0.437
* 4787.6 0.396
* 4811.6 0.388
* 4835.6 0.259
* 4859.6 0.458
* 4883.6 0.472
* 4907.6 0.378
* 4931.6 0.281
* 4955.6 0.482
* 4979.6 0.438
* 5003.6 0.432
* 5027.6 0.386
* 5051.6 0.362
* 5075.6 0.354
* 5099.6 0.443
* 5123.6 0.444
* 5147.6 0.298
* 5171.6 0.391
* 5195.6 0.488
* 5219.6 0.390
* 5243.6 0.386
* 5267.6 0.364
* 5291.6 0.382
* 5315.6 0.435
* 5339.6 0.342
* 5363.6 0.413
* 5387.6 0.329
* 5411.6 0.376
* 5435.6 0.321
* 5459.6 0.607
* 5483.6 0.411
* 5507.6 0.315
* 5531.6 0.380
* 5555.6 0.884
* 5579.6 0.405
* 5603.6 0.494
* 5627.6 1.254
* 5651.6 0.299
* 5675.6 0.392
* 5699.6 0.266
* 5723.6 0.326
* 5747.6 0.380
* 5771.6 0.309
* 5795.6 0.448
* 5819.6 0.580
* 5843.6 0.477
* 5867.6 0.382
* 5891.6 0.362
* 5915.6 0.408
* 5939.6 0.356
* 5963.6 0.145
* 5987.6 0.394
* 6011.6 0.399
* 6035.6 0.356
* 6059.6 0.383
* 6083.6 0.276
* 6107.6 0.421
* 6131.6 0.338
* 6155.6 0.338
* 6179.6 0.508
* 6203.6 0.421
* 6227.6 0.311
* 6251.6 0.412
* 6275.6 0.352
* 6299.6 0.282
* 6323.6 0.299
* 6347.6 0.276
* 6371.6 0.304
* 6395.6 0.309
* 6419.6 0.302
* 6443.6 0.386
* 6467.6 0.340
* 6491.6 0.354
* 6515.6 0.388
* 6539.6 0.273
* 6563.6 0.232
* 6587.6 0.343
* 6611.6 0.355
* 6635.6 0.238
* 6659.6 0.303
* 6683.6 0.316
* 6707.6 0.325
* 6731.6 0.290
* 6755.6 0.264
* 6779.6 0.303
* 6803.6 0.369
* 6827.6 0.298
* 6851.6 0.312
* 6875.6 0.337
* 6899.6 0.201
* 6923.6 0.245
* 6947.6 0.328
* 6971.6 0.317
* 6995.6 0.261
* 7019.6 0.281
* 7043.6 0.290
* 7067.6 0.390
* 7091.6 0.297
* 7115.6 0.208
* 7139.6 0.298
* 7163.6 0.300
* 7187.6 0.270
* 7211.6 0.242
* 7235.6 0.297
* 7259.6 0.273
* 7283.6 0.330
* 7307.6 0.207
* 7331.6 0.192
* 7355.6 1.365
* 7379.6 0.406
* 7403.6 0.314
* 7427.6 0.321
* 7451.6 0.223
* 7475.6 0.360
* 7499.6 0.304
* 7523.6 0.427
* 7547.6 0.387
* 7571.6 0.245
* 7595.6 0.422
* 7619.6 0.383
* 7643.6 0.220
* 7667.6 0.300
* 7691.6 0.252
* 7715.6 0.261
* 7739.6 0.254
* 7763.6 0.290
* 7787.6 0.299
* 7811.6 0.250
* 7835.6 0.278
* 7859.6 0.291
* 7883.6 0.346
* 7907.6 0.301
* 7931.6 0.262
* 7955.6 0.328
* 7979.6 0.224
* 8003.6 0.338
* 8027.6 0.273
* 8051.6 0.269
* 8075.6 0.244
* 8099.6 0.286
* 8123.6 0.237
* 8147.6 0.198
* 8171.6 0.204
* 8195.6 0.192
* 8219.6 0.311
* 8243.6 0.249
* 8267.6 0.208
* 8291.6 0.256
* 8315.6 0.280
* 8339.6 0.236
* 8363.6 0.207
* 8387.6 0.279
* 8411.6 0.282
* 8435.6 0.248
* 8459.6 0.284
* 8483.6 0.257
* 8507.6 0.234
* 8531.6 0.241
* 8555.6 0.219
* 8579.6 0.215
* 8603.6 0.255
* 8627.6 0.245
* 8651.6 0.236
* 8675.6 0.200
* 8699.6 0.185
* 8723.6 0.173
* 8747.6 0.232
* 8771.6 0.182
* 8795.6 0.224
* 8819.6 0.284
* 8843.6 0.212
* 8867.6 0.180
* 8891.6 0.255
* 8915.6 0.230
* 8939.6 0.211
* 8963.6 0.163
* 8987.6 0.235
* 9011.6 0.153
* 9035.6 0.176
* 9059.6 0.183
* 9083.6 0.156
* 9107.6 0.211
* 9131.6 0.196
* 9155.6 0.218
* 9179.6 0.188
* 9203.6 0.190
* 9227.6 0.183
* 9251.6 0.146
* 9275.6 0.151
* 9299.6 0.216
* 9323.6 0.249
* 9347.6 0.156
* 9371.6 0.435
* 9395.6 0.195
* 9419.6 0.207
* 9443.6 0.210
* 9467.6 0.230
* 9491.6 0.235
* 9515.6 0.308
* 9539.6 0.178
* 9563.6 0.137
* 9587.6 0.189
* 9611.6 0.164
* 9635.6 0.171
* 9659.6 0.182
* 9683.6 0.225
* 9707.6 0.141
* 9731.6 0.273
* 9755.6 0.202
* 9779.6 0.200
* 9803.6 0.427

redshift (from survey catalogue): 0.121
